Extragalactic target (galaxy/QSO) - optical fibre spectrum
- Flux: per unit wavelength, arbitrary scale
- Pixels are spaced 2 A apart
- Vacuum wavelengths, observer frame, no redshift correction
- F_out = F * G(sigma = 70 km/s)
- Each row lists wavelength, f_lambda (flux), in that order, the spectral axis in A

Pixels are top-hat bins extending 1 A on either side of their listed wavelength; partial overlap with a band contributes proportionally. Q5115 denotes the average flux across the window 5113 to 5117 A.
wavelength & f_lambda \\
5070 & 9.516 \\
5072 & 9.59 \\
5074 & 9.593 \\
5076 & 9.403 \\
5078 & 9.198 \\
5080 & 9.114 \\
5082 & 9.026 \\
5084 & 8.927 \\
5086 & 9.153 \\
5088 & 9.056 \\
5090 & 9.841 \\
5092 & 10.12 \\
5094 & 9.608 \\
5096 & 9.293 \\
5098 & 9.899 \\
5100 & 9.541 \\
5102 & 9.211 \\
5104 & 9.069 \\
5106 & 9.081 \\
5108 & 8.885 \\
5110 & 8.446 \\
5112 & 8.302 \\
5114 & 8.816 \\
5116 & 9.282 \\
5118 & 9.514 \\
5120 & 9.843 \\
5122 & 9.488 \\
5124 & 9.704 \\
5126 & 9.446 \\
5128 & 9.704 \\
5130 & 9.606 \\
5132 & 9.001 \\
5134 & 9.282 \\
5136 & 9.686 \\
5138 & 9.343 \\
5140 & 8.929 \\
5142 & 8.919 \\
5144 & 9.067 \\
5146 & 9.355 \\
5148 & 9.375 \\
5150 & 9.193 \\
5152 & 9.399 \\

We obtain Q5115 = 9.05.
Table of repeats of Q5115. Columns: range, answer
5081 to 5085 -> 8.98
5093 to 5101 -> 9.59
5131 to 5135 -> 9.14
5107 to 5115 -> 8.61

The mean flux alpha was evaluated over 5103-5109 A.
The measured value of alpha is 9.01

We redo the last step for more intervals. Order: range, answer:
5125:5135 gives 9.41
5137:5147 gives 9.12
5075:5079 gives 9.3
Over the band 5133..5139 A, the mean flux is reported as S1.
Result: 9.44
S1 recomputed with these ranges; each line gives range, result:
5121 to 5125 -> 9.6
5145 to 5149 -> 9.37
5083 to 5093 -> 9.42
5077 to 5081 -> 9.16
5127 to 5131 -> 9.66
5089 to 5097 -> 9.72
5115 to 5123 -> 9.53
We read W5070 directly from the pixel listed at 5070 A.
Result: 9.516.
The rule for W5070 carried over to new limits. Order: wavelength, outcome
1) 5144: 9.067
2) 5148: 9.375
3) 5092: 10.12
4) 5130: 9.606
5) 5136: 9.686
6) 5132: 9.001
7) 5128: 9.704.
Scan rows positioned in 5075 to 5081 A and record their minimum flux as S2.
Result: 9.114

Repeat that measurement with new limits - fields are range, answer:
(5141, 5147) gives 8.919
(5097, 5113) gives 8.302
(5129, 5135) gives 9.001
